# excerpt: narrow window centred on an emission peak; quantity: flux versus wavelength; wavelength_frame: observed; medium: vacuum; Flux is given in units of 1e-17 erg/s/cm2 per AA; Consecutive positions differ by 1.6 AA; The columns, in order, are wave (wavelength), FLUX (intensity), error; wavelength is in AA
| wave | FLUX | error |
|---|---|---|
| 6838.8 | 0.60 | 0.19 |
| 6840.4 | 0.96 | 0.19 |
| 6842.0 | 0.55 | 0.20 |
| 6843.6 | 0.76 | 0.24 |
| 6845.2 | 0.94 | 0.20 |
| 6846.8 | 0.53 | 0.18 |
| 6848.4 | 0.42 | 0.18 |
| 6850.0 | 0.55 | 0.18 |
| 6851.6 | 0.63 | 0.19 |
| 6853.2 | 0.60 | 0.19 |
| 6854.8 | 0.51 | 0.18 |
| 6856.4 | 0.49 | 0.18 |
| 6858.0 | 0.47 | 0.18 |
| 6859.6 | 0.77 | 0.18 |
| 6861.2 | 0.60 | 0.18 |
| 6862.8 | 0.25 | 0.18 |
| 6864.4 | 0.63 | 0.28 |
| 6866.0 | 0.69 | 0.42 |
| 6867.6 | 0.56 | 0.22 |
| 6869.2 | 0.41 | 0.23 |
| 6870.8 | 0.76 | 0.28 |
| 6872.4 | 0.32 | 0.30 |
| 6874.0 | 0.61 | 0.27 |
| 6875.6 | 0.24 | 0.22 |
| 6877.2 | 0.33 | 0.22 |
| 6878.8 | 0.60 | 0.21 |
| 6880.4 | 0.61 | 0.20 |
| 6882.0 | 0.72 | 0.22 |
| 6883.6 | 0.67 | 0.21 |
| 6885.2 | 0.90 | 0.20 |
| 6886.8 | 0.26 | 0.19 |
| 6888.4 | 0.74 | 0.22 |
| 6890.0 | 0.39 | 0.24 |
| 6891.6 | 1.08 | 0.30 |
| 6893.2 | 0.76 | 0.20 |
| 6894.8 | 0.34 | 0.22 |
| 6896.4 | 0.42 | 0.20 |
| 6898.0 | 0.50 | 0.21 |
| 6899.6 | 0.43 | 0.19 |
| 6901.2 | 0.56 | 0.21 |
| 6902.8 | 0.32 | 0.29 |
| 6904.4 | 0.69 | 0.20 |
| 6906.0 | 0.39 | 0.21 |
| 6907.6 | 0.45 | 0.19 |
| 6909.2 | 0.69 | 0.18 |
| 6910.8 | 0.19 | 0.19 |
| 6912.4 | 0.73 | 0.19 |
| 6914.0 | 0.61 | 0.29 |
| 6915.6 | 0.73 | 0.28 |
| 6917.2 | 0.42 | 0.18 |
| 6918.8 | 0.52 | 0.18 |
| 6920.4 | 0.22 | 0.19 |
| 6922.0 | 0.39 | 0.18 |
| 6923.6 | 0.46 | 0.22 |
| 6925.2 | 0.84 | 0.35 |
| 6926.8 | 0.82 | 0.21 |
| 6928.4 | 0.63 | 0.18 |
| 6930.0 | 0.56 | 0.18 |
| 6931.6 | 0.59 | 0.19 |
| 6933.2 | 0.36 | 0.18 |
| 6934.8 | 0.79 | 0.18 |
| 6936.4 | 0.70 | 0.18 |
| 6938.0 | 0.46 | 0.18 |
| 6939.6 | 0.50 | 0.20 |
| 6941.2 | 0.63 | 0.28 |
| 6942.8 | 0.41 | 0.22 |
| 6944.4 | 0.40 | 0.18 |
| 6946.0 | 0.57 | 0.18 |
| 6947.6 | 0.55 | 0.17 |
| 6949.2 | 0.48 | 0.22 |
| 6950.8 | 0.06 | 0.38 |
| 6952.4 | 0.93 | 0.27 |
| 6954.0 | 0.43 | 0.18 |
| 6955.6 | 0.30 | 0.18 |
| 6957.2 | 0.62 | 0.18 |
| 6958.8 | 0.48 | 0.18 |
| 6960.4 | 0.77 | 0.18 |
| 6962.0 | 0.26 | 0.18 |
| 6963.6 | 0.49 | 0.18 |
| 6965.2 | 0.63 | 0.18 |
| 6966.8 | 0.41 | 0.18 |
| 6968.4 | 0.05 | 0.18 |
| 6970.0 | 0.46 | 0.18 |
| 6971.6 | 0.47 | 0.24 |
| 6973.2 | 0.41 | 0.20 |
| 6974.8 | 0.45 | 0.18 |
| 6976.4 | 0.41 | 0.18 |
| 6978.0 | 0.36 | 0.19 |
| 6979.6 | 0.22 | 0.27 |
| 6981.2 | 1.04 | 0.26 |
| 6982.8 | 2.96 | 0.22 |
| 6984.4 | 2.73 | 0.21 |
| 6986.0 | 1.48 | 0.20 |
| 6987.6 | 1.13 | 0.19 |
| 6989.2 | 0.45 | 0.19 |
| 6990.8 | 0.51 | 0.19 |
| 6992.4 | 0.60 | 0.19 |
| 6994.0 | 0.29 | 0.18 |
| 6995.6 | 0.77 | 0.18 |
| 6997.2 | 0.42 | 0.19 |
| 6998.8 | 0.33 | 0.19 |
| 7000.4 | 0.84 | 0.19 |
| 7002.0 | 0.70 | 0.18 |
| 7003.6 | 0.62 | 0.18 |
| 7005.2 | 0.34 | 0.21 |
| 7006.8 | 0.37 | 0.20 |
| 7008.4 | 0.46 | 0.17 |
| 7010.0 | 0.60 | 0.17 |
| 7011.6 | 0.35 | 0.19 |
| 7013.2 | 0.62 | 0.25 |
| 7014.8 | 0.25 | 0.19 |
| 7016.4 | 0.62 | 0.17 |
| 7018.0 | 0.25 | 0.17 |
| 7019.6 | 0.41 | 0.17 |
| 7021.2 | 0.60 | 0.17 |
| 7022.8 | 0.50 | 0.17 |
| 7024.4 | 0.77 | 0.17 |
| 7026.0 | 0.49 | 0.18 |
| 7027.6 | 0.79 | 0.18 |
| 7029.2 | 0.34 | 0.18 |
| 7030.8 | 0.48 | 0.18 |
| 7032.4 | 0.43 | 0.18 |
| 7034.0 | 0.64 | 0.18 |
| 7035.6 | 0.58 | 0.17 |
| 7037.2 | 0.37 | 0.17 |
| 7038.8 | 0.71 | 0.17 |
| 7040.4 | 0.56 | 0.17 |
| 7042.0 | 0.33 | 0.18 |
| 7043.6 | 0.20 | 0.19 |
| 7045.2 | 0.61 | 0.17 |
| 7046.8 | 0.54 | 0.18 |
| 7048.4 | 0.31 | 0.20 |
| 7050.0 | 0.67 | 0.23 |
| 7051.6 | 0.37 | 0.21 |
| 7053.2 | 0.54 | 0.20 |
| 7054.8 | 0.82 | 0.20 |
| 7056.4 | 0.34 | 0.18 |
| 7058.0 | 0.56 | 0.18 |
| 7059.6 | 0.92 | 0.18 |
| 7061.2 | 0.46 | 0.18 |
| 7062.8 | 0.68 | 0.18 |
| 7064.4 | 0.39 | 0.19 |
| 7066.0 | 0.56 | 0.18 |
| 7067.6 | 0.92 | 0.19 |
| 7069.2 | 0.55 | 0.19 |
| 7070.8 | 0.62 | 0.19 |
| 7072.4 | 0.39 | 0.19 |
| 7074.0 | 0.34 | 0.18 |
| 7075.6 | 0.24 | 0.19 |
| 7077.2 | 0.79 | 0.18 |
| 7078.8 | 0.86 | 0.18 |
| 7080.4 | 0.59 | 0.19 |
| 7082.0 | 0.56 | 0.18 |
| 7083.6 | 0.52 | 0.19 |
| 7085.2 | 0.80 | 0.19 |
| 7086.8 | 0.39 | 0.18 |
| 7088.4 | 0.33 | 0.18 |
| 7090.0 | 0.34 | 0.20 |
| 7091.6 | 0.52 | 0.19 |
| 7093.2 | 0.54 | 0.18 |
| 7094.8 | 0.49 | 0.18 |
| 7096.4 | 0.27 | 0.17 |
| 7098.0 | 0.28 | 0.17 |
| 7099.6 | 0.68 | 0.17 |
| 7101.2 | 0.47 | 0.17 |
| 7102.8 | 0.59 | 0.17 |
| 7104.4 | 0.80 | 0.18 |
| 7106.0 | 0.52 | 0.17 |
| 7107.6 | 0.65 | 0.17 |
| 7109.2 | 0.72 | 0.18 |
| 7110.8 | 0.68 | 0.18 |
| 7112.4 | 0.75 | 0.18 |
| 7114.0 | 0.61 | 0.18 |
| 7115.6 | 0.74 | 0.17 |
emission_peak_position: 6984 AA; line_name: Hbeta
